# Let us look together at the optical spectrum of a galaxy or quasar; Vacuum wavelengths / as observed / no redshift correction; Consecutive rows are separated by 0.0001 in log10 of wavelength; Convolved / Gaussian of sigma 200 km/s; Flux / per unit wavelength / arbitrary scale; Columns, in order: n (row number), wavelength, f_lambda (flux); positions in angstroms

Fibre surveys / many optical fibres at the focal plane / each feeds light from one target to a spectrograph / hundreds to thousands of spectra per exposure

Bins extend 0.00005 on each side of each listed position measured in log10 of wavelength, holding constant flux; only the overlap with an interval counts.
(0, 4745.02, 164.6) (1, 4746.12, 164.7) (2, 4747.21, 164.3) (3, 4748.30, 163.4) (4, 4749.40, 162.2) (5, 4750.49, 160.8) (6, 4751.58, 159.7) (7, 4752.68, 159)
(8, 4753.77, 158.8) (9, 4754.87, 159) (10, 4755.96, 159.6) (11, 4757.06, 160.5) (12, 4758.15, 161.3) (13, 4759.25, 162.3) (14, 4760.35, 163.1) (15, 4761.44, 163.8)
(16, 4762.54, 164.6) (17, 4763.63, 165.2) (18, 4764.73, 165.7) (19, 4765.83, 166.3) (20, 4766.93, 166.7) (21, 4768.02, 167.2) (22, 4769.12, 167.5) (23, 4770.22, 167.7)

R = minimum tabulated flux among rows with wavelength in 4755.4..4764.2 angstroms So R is 159.6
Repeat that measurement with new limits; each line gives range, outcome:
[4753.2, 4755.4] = 158.8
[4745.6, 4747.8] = 164.3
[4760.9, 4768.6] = 163.8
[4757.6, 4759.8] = 161.3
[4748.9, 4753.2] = 159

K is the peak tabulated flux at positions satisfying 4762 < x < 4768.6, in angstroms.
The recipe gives 167.2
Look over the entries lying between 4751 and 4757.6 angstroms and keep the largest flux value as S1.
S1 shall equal 160.5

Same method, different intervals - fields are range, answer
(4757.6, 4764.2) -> 165.2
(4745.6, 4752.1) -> 164.7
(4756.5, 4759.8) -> 162.3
